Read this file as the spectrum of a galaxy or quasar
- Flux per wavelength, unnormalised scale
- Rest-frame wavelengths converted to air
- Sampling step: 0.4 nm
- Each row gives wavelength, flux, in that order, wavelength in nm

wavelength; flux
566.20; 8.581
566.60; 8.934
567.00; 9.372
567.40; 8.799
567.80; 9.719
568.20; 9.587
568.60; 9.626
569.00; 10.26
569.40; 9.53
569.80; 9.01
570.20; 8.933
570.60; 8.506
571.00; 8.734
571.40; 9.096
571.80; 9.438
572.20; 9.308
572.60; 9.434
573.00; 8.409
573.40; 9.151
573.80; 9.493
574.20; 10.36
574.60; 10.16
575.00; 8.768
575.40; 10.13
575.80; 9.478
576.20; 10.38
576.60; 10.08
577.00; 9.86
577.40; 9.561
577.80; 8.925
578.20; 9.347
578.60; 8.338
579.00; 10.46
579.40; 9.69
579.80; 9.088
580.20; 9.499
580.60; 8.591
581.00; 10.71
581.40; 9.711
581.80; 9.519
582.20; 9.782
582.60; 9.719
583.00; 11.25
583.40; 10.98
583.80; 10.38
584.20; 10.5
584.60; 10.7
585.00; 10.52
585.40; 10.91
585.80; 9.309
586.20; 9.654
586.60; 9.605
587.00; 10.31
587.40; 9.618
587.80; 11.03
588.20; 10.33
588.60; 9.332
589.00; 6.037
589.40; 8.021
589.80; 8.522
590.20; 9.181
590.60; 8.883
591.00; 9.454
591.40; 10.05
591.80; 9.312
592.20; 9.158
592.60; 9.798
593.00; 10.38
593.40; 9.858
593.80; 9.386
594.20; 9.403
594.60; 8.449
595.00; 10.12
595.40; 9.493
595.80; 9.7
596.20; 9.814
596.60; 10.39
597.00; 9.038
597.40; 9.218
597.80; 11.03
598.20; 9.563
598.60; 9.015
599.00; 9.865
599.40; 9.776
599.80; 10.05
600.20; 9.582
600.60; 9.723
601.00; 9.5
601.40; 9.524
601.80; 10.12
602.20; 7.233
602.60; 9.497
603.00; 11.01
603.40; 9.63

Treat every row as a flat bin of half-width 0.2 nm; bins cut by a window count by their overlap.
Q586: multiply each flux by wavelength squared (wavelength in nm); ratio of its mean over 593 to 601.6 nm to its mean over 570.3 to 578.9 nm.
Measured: 1.11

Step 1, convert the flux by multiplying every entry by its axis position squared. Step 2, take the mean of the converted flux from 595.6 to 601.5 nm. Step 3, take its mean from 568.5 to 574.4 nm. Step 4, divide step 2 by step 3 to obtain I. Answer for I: 1.1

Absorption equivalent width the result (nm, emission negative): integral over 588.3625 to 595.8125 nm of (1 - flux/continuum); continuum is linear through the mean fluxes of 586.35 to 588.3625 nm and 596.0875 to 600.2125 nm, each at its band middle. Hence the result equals 0.600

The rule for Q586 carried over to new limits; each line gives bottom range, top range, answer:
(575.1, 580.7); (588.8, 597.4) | 1.02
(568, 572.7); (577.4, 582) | 1.05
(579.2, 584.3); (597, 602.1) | 1.03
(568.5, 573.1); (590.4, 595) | 1.11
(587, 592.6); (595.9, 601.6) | 1.09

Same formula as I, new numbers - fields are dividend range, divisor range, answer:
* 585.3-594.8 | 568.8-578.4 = 1.05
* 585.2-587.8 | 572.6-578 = 1.08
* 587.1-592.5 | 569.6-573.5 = 1.09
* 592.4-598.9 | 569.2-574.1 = 1.15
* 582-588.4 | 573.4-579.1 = 1.10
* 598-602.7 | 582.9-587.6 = 0.97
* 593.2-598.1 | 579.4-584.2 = 1.02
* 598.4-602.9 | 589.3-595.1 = 1.04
